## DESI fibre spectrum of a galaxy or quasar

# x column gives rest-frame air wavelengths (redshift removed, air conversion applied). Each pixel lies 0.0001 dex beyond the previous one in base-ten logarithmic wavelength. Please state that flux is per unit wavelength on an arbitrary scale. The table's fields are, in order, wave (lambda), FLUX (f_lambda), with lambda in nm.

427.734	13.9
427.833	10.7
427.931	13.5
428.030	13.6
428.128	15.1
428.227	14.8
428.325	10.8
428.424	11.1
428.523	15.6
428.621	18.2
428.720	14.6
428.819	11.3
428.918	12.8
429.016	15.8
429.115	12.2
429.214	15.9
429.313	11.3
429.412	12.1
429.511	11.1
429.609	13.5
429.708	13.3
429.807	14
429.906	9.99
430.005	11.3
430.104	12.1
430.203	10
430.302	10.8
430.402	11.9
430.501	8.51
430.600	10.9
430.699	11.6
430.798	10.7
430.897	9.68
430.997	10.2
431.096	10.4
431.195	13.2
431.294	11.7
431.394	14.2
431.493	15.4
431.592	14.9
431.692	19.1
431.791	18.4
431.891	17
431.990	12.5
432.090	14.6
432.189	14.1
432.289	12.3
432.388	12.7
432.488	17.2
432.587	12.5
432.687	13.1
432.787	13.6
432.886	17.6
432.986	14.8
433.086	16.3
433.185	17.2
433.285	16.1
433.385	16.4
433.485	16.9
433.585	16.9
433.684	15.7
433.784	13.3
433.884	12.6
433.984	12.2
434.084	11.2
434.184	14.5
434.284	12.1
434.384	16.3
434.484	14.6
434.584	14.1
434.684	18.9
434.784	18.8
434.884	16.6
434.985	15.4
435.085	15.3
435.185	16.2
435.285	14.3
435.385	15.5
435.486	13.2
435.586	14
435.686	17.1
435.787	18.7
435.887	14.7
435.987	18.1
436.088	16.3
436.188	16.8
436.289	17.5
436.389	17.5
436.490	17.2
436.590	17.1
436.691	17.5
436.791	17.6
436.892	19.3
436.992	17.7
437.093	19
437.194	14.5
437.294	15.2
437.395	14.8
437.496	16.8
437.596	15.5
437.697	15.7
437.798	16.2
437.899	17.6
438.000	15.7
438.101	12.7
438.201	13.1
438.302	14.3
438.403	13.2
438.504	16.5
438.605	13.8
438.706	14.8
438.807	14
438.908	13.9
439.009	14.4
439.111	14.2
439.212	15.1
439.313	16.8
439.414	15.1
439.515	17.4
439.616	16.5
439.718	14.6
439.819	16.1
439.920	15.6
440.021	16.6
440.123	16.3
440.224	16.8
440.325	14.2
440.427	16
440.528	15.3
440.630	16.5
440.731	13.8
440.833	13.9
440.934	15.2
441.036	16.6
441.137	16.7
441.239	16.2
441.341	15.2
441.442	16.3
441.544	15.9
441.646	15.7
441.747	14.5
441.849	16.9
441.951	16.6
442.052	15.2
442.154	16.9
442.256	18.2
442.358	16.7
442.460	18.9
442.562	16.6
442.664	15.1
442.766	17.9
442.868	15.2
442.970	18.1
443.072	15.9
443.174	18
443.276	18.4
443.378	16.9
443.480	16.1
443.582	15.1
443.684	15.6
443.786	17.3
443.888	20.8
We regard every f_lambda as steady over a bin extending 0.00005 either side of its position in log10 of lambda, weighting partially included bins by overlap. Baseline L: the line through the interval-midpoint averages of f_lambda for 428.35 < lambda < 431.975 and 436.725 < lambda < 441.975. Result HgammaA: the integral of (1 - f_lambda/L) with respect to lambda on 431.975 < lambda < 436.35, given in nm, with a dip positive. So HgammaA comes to -0.353 nm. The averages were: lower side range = 12.9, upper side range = 15.6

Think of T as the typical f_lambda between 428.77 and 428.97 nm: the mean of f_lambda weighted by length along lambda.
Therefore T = 12.1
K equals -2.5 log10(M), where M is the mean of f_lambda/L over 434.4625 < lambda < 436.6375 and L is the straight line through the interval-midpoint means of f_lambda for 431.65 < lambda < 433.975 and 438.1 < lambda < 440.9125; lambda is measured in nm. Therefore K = -0.08 mag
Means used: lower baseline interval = 15.2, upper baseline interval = 15.1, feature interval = 16.3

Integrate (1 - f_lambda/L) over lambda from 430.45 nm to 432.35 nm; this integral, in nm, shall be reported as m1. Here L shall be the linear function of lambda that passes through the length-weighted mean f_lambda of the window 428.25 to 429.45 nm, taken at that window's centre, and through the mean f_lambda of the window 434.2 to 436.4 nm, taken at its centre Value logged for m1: 0.18 nm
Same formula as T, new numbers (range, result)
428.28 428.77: 14.1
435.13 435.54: 14.8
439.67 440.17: 15.8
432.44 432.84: 14.1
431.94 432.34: 13.4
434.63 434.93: 18.1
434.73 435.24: 16.5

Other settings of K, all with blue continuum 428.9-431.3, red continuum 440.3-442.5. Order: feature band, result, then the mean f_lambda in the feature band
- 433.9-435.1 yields -0.114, 14.9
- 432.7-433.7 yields -0.234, 16.1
